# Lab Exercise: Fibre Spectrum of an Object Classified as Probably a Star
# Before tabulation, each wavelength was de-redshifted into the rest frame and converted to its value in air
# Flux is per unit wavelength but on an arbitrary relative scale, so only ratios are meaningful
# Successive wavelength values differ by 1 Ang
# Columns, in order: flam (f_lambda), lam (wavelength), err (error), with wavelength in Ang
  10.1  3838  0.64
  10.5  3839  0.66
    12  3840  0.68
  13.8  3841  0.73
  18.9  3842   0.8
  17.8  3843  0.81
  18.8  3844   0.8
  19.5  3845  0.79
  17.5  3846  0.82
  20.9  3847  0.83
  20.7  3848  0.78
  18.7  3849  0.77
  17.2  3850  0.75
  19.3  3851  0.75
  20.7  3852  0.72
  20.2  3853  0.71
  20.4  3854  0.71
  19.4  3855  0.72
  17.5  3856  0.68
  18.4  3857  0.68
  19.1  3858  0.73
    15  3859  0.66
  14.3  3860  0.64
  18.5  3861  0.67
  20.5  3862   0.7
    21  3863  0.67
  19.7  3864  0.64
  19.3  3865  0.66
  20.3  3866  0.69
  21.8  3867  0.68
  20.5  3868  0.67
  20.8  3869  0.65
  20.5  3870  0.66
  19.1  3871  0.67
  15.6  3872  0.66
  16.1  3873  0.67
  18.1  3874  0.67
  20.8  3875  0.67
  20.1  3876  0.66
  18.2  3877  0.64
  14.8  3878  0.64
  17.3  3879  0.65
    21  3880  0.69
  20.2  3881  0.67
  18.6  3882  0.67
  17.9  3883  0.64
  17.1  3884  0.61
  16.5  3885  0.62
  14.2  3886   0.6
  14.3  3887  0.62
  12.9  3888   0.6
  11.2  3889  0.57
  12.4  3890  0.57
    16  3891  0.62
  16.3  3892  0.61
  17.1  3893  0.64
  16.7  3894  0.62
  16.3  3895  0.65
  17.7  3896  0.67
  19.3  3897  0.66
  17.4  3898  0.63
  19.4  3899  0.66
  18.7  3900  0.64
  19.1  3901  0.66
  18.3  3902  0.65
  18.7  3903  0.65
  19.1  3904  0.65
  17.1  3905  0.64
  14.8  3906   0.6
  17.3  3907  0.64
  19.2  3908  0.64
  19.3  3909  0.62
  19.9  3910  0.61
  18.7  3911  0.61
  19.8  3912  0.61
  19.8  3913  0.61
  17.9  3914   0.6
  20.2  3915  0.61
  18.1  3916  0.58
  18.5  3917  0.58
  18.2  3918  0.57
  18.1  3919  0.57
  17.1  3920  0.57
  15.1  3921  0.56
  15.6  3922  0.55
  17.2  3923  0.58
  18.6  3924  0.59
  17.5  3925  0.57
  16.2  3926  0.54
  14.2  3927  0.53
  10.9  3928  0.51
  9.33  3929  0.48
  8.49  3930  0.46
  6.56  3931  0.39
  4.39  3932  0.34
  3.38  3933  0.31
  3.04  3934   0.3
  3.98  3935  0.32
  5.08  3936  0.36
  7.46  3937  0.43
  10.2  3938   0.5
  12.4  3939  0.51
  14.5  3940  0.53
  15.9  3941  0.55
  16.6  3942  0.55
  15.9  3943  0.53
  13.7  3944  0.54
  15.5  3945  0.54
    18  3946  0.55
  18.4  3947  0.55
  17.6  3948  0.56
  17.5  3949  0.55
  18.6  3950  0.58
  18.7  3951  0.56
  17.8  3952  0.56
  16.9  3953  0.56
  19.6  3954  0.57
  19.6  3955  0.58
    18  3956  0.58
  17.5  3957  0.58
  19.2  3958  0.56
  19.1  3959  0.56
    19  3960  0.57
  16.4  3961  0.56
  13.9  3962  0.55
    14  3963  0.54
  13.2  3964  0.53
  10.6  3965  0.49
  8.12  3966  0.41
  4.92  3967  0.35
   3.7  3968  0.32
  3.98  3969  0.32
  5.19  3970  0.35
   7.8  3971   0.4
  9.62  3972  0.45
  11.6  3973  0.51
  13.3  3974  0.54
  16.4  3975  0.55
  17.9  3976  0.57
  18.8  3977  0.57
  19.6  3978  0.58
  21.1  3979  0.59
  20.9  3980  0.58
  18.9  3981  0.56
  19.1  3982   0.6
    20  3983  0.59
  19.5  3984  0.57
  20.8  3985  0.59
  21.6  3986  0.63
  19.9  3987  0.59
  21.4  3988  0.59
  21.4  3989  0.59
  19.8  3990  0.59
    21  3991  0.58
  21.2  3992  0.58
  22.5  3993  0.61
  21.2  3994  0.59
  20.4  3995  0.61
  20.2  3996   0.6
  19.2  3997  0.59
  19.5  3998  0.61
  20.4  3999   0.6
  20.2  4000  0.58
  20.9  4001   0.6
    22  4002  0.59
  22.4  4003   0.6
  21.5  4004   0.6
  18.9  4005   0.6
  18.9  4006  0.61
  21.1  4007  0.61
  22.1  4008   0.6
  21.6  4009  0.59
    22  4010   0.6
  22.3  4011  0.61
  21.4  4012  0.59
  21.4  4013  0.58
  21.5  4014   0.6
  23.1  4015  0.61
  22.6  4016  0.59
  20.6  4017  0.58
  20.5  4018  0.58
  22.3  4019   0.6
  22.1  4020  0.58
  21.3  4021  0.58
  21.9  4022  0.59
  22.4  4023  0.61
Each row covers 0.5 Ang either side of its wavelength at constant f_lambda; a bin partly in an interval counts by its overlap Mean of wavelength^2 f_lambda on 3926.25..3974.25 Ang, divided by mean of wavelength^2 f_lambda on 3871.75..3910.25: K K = 0.75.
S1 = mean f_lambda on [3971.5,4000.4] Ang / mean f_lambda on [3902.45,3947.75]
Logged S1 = 1.31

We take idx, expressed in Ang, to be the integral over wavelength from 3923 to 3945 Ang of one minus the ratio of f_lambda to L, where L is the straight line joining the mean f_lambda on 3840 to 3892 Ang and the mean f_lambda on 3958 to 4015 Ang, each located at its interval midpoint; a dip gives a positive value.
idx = 8.3 Ang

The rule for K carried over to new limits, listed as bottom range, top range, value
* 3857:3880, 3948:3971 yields 0.80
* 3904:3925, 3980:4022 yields 1.21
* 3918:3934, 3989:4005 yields 1.70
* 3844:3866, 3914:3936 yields 0.71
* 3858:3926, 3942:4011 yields 1.03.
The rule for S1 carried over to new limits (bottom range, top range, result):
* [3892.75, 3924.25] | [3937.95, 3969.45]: 0.83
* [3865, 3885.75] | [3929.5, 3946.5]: 0.55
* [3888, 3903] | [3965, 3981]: 0.74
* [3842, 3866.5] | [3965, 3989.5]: 0.80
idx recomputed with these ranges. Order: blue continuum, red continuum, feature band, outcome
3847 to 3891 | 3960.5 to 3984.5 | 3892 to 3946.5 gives 2.9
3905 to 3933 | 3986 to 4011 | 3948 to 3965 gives 0.8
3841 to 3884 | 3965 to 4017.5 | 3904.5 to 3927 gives 0.9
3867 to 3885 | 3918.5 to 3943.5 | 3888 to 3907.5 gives -1.2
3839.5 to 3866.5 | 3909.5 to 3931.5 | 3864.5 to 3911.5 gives -1.3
